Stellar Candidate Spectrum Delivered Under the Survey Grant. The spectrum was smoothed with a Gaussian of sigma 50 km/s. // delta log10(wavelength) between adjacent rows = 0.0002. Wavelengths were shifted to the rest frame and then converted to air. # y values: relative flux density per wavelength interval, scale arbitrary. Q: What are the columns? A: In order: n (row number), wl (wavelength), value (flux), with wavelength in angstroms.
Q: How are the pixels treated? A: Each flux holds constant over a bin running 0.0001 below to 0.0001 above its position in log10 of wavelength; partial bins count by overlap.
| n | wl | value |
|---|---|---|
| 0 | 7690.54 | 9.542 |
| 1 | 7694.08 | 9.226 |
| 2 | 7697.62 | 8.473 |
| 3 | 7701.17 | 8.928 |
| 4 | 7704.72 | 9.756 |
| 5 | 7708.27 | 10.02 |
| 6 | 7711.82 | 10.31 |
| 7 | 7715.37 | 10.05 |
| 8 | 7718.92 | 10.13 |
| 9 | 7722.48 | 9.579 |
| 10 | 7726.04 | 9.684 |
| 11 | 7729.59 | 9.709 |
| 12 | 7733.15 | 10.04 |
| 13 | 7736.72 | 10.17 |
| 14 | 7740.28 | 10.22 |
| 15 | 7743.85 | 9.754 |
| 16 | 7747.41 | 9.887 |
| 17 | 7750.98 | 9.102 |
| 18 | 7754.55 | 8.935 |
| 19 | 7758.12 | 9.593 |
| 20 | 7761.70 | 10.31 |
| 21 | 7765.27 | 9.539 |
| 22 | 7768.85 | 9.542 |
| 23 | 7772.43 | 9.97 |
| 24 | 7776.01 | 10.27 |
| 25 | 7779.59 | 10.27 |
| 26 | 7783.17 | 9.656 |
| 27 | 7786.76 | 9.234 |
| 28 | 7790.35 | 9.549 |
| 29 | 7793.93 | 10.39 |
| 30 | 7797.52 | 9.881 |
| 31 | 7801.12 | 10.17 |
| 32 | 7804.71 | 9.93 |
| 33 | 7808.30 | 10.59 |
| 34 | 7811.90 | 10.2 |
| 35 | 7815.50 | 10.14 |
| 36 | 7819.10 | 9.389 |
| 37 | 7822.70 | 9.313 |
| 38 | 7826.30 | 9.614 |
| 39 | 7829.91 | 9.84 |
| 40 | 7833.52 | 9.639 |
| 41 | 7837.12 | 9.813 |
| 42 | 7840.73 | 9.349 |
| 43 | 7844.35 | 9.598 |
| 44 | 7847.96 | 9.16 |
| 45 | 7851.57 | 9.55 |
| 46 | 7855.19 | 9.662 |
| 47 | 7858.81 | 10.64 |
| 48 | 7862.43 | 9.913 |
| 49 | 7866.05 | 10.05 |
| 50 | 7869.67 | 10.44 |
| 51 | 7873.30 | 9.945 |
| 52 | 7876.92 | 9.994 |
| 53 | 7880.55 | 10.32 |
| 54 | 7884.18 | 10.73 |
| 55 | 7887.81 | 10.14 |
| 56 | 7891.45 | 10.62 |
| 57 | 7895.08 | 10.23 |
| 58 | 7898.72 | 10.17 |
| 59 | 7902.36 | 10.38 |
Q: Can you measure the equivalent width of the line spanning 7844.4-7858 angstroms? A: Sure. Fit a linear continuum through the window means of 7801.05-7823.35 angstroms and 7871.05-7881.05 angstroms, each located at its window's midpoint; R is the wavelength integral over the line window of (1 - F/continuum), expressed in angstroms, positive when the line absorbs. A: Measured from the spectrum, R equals 0.6 angstroms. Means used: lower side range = 9.98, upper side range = 10.1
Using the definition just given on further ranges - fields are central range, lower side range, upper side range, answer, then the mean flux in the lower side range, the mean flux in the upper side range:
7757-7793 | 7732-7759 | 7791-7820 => 0.30 angstroms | 9.71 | 10.1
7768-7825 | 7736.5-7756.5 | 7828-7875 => -1.09 angstroms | 9.64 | 9.81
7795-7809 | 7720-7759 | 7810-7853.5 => -0.67 angstroms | 9.71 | 9.63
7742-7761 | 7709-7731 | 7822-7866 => 0.69 angstroms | 9.92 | 9.7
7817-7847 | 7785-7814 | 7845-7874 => 1.16 angstroms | 10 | 9.91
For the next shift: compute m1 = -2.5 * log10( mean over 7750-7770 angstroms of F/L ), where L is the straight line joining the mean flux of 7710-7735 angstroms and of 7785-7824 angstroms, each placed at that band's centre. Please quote 0.04 mag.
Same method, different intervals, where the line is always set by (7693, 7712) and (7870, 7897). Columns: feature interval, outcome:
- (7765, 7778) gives -0.02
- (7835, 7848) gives 0.06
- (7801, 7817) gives -0.03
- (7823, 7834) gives 0.04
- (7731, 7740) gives -0.06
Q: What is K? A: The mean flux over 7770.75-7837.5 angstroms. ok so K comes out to 9.89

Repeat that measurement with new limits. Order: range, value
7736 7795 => 9.77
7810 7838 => 9.74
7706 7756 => 9.83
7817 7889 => 9.86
